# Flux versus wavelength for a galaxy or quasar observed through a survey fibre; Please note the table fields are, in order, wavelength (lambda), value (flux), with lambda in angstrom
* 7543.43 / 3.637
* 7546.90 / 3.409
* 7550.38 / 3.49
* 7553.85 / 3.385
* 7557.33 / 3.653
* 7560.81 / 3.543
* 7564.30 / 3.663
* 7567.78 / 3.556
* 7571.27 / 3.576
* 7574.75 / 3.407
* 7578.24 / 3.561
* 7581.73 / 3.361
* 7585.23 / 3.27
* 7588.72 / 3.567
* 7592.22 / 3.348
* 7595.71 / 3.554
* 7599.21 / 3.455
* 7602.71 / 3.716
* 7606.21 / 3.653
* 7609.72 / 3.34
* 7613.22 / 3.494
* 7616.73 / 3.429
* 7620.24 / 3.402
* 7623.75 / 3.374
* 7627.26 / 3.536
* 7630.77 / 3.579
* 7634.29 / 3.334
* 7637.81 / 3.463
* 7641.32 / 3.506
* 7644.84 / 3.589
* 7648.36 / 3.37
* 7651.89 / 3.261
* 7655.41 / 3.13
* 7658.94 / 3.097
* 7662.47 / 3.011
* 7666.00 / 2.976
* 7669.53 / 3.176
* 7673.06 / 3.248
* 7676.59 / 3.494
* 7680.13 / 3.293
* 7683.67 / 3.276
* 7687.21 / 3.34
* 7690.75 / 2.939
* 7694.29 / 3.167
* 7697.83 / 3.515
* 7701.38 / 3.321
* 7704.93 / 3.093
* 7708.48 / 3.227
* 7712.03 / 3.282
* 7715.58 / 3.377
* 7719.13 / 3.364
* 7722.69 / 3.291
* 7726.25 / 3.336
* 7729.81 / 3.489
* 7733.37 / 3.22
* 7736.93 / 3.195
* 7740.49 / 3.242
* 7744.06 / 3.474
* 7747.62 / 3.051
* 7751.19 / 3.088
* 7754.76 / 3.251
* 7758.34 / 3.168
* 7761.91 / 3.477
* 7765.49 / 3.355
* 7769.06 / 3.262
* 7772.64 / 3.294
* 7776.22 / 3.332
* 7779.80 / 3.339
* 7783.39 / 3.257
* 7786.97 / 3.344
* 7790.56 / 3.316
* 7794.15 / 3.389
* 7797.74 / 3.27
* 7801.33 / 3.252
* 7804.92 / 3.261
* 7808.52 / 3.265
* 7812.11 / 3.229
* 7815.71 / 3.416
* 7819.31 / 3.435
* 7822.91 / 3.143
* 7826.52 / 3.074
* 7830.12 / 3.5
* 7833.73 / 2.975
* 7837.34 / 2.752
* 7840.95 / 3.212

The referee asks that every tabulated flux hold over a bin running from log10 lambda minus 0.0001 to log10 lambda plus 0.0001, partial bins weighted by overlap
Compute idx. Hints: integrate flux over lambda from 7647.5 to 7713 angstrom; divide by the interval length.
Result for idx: 3.22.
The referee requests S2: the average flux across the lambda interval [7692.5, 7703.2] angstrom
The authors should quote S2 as 3.33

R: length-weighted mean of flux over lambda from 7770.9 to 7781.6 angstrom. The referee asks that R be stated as 3.32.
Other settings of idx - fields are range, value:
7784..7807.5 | 3.3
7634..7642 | 3.45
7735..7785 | 3.27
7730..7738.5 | 3.26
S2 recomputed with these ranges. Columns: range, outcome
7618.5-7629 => 3.44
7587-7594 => 3.46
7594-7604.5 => 3.58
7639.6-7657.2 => 3.37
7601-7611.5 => 3.57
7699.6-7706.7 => 3.2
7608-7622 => 3.42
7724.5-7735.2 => 3.35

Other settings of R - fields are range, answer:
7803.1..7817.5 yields 3.29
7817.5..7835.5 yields 3.23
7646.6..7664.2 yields 3.17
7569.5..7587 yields 3.44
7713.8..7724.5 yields 3.34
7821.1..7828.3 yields 3.11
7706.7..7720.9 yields 3.31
